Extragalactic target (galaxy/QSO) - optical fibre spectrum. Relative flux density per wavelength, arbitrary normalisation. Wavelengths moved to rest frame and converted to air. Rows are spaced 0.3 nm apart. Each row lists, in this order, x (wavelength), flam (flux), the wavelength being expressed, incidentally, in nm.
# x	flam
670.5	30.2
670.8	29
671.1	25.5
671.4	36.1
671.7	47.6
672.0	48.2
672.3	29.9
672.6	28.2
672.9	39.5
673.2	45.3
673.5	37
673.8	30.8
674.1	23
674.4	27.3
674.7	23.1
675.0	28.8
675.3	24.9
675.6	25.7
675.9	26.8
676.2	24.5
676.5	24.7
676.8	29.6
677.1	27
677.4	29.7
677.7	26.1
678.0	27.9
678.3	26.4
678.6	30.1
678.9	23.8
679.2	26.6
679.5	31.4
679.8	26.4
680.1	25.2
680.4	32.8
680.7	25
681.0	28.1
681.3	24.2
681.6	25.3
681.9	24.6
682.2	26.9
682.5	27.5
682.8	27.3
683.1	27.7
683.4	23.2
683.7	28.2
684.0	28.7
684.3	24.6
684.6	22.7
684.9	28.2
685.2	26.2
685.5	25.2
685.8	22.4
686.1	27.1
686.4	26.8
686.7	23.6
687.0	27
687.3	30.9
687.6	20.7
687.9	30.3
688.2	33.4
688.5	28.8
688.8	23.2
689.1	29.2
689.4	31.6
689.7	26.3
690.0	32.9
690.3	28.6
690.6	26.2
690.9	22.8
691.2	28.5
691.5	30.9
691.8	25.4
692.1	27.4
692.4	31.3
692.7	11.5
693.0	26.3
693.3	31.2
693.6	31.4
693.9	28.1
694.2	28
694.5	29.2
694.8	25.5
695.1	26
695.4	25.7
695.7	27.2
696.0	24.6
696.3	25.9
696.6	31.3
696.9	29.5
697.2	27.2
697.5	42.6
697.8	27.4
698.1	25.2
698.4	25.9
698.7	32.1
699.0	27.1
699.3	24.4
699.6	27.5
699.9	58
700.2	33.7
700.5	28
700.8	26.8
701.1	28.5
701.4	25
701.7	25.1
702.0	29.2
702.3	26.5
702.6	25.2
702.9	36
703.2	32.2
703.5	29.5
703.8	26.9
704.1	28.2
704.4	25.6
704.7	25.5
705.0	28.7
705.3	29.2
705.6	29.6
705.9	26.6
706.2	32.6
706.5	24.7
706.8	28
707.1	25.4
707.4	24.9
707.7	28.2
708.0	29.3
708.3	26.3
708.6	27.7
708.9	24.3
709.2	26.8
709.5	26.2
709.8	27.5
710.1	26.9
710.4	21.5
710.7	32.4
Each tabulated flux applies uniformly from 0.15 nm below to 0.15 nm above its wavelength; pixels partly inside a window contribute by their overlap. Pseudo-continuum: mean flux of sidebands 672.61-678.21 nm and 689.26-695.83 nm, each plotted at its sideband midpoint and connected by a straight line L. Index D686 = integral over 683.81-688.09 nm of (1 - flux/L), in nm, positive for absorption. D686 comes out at 0.28 nm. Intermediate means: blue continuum 28.9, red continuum 27.4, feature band 26.1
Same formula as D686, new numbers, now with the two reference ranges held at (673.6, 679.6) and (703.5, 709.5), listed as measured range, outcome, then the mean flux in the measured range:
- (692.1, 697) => 0.03 nm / 27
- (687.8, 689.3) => -0.11 nm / 29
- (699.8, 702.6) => -0.32 nm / 30.4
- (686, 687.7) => 0.06 nm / 26.1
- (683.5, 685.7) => 0.08 nm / 26.1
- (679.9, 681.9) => 0.03 nm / 26.6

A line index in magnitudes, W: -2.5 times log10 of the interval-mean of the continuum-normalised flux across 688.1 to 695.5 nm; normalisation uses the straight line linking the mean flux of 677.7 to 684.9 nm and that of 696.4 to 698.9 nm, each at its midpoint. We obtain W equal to 0.049 mag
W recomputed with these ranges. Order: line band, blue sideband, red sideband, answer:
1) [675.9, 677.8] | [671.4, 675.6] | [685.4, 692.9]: 0.18 mag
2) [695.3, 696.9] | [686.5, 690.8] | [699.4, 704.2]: 0.08 mag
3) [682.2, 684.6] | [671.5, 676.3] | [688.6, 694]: 0.12 mag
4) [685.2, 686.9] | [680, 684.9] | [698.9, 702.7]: 0.08 mag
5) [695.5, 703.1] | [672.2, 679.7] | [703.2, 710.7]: -0.07 mag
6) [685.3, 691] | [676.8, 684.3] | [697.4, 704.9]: 0.03 mag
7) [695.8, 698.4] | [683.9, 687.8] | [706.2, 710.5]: -0.11 mag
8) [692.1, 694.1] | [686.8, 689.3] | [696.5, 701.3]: 0.10 mag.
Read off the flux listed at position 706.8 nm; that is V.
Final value 28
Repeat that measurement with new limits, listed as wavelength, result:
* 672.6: 28.2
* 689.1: 29.2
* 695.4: 25.7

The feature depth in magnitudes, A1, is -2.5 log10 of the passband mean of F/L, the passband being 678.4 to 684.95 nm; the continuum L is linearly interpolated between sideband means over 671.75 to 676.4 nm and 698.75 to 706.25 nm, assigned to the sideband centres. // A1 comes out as 0.150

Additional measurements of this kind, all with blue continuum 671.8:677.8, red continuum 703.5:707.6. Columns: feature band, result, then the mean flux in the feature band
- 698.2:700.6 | -0.15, 32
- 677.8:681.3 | 0.09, 27.4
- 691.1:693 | 0.11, 25.8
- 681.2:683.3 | 0.13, 26.2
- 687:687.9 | 0.09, 26.8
